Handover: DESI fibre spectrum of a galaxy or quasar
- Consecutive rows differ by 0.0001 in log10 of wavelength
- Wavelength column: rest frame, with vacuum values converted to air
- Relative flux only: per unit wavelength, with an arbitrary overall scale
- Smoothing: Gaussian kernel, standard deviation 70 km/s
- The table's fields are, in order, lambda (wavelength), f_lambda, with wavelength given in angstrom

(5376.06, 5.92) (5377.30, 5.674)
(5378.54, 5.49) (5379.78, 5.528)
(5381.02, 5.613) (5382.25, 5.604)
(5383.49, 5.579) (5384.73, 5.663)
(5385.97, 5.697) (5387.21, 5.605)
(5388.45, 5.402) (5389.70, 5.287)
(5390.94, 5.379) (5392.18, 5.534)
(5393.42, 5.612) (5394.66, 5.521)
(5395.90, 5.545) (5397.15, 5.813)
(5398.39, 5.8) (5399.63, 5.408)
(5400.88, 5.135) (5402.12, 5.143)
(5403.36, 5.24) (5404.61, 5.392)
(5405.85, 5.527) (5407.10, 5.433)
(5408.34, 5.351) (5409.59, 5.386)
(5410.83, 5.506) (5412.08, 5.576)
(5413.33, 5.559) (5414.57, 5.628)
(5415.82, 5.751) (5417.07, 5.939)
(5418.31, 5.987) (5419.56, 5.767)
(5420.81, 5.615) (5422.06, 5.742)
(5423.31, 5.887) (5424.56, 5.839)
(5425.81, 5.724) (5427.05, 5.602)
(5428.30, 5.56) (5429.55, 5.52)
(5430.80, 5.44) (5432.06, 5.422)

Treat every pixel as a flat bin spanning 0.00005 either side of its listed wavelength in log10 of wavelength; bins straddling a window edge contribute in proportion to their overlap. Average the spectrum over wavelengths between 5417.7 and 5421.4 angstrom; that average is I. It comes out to 5.78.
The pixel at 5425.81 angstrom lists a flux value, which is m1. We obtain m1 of 5.724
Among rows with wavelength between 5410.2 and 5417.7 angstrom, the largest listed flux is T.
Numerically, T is 5.939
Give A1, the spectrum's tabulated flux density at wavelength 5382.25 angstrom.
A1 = 5.604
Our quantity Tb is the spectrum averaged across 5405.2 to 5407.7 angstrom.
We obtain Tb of 5.48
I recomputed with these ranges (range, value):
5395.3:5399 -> 5.71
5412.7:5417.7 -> 5.73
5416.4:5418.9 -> 5.97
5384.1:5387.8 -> 5.66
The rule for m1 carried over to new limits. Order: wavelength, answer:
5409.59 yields 5.386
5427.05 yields 5.602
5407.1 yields 5.433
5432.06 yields 5.422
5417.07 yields 5.939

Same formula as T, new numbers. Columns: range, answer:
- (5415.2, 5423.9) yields 5.987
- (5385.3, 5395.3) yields 5.697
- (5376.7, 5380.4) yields 5.674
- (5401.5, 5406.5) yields 5.527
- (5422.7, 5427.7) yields 5.887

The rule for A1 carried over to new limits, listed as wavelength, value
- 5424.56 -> 5.839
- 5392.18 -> 5.534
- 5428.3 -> 5.56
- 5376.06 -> 5.92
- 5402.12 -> 5.143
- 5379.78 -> 5.528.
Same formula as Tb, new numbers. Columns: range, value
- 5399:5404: 5.23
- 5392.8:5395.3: 5.58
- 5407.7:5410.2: 5.37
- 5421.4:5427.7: 5.76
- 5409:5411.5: 5.45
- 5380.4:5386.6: 5.64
